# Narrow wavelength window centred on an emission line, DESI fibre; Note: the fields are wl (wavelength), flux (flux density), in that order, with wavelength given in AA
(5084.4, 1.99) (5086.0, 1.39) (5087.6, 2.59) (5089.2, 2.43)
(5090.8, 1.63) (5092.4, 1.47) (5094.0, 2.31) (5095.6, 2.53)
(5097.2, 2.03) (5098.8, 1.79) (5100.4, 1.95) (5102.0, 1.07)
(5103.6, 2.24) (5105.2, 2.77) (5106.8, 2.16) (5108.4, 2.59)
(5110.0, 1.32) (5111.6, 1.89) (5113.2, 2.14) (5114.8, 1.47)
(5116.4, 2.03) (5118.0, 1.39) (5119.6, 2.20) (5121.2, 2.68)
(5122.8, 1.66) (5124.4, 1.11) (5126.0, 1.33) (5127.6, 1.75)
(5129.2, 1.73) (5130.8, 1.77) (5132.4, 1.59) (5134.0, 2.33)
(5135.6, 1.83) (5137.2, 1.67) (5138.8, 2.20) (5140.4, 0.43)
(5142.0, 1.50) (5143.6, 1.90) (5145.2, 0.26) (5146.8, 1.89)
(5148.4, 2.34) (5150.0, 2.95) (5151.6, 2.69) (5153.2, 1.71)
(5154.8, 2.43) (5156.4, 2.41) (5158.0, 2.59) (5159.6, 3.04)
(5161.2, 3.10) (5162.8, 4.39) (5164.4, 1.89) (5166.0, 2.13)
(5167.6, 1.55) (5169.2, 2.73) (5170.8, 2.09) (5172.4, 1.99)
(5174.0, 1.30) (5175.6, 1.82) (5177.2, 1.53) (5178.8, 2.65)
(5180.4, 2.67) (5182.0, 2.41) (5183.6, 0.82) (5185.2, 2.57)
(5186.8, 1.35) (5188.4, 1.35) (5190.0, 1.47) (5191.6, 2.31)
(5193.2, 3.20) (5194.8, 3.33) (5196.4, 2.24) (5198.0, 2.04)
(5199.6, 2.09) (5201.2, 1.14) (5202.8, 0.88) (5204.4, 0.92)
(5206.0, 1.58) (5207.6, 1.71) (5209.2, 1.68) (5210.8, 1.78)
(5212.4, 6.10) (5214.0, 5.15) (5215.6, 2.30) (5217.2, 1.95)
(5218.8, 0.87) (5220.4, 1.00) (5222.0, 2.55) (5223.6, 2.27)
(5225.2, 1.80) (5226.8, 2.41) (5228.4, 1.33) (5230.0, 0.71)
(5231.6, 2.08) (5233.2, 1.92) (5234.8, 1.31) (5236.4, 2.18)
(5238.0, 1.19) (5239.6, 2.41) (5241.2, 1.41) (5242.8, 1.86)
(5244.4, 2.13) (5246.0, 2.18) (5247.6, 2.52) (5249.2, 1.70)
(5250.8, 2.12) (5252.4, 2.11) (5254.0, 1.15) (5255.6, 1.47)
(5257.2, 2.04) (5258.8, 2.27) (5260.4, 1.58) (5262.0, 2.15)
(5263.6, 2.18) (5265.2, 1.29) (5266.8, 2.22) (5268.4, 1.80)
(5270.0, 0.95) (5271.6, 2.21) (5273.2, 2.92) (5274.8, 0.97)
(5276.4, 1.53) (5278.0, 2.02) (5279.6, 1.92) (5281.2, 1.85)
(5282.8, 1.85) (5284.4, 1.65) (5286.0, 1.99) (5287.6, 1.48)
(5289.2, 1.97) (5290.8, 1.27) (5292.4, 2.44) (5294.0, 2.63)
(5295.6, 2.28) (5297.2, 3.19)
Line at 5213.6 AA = H-beta 4861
